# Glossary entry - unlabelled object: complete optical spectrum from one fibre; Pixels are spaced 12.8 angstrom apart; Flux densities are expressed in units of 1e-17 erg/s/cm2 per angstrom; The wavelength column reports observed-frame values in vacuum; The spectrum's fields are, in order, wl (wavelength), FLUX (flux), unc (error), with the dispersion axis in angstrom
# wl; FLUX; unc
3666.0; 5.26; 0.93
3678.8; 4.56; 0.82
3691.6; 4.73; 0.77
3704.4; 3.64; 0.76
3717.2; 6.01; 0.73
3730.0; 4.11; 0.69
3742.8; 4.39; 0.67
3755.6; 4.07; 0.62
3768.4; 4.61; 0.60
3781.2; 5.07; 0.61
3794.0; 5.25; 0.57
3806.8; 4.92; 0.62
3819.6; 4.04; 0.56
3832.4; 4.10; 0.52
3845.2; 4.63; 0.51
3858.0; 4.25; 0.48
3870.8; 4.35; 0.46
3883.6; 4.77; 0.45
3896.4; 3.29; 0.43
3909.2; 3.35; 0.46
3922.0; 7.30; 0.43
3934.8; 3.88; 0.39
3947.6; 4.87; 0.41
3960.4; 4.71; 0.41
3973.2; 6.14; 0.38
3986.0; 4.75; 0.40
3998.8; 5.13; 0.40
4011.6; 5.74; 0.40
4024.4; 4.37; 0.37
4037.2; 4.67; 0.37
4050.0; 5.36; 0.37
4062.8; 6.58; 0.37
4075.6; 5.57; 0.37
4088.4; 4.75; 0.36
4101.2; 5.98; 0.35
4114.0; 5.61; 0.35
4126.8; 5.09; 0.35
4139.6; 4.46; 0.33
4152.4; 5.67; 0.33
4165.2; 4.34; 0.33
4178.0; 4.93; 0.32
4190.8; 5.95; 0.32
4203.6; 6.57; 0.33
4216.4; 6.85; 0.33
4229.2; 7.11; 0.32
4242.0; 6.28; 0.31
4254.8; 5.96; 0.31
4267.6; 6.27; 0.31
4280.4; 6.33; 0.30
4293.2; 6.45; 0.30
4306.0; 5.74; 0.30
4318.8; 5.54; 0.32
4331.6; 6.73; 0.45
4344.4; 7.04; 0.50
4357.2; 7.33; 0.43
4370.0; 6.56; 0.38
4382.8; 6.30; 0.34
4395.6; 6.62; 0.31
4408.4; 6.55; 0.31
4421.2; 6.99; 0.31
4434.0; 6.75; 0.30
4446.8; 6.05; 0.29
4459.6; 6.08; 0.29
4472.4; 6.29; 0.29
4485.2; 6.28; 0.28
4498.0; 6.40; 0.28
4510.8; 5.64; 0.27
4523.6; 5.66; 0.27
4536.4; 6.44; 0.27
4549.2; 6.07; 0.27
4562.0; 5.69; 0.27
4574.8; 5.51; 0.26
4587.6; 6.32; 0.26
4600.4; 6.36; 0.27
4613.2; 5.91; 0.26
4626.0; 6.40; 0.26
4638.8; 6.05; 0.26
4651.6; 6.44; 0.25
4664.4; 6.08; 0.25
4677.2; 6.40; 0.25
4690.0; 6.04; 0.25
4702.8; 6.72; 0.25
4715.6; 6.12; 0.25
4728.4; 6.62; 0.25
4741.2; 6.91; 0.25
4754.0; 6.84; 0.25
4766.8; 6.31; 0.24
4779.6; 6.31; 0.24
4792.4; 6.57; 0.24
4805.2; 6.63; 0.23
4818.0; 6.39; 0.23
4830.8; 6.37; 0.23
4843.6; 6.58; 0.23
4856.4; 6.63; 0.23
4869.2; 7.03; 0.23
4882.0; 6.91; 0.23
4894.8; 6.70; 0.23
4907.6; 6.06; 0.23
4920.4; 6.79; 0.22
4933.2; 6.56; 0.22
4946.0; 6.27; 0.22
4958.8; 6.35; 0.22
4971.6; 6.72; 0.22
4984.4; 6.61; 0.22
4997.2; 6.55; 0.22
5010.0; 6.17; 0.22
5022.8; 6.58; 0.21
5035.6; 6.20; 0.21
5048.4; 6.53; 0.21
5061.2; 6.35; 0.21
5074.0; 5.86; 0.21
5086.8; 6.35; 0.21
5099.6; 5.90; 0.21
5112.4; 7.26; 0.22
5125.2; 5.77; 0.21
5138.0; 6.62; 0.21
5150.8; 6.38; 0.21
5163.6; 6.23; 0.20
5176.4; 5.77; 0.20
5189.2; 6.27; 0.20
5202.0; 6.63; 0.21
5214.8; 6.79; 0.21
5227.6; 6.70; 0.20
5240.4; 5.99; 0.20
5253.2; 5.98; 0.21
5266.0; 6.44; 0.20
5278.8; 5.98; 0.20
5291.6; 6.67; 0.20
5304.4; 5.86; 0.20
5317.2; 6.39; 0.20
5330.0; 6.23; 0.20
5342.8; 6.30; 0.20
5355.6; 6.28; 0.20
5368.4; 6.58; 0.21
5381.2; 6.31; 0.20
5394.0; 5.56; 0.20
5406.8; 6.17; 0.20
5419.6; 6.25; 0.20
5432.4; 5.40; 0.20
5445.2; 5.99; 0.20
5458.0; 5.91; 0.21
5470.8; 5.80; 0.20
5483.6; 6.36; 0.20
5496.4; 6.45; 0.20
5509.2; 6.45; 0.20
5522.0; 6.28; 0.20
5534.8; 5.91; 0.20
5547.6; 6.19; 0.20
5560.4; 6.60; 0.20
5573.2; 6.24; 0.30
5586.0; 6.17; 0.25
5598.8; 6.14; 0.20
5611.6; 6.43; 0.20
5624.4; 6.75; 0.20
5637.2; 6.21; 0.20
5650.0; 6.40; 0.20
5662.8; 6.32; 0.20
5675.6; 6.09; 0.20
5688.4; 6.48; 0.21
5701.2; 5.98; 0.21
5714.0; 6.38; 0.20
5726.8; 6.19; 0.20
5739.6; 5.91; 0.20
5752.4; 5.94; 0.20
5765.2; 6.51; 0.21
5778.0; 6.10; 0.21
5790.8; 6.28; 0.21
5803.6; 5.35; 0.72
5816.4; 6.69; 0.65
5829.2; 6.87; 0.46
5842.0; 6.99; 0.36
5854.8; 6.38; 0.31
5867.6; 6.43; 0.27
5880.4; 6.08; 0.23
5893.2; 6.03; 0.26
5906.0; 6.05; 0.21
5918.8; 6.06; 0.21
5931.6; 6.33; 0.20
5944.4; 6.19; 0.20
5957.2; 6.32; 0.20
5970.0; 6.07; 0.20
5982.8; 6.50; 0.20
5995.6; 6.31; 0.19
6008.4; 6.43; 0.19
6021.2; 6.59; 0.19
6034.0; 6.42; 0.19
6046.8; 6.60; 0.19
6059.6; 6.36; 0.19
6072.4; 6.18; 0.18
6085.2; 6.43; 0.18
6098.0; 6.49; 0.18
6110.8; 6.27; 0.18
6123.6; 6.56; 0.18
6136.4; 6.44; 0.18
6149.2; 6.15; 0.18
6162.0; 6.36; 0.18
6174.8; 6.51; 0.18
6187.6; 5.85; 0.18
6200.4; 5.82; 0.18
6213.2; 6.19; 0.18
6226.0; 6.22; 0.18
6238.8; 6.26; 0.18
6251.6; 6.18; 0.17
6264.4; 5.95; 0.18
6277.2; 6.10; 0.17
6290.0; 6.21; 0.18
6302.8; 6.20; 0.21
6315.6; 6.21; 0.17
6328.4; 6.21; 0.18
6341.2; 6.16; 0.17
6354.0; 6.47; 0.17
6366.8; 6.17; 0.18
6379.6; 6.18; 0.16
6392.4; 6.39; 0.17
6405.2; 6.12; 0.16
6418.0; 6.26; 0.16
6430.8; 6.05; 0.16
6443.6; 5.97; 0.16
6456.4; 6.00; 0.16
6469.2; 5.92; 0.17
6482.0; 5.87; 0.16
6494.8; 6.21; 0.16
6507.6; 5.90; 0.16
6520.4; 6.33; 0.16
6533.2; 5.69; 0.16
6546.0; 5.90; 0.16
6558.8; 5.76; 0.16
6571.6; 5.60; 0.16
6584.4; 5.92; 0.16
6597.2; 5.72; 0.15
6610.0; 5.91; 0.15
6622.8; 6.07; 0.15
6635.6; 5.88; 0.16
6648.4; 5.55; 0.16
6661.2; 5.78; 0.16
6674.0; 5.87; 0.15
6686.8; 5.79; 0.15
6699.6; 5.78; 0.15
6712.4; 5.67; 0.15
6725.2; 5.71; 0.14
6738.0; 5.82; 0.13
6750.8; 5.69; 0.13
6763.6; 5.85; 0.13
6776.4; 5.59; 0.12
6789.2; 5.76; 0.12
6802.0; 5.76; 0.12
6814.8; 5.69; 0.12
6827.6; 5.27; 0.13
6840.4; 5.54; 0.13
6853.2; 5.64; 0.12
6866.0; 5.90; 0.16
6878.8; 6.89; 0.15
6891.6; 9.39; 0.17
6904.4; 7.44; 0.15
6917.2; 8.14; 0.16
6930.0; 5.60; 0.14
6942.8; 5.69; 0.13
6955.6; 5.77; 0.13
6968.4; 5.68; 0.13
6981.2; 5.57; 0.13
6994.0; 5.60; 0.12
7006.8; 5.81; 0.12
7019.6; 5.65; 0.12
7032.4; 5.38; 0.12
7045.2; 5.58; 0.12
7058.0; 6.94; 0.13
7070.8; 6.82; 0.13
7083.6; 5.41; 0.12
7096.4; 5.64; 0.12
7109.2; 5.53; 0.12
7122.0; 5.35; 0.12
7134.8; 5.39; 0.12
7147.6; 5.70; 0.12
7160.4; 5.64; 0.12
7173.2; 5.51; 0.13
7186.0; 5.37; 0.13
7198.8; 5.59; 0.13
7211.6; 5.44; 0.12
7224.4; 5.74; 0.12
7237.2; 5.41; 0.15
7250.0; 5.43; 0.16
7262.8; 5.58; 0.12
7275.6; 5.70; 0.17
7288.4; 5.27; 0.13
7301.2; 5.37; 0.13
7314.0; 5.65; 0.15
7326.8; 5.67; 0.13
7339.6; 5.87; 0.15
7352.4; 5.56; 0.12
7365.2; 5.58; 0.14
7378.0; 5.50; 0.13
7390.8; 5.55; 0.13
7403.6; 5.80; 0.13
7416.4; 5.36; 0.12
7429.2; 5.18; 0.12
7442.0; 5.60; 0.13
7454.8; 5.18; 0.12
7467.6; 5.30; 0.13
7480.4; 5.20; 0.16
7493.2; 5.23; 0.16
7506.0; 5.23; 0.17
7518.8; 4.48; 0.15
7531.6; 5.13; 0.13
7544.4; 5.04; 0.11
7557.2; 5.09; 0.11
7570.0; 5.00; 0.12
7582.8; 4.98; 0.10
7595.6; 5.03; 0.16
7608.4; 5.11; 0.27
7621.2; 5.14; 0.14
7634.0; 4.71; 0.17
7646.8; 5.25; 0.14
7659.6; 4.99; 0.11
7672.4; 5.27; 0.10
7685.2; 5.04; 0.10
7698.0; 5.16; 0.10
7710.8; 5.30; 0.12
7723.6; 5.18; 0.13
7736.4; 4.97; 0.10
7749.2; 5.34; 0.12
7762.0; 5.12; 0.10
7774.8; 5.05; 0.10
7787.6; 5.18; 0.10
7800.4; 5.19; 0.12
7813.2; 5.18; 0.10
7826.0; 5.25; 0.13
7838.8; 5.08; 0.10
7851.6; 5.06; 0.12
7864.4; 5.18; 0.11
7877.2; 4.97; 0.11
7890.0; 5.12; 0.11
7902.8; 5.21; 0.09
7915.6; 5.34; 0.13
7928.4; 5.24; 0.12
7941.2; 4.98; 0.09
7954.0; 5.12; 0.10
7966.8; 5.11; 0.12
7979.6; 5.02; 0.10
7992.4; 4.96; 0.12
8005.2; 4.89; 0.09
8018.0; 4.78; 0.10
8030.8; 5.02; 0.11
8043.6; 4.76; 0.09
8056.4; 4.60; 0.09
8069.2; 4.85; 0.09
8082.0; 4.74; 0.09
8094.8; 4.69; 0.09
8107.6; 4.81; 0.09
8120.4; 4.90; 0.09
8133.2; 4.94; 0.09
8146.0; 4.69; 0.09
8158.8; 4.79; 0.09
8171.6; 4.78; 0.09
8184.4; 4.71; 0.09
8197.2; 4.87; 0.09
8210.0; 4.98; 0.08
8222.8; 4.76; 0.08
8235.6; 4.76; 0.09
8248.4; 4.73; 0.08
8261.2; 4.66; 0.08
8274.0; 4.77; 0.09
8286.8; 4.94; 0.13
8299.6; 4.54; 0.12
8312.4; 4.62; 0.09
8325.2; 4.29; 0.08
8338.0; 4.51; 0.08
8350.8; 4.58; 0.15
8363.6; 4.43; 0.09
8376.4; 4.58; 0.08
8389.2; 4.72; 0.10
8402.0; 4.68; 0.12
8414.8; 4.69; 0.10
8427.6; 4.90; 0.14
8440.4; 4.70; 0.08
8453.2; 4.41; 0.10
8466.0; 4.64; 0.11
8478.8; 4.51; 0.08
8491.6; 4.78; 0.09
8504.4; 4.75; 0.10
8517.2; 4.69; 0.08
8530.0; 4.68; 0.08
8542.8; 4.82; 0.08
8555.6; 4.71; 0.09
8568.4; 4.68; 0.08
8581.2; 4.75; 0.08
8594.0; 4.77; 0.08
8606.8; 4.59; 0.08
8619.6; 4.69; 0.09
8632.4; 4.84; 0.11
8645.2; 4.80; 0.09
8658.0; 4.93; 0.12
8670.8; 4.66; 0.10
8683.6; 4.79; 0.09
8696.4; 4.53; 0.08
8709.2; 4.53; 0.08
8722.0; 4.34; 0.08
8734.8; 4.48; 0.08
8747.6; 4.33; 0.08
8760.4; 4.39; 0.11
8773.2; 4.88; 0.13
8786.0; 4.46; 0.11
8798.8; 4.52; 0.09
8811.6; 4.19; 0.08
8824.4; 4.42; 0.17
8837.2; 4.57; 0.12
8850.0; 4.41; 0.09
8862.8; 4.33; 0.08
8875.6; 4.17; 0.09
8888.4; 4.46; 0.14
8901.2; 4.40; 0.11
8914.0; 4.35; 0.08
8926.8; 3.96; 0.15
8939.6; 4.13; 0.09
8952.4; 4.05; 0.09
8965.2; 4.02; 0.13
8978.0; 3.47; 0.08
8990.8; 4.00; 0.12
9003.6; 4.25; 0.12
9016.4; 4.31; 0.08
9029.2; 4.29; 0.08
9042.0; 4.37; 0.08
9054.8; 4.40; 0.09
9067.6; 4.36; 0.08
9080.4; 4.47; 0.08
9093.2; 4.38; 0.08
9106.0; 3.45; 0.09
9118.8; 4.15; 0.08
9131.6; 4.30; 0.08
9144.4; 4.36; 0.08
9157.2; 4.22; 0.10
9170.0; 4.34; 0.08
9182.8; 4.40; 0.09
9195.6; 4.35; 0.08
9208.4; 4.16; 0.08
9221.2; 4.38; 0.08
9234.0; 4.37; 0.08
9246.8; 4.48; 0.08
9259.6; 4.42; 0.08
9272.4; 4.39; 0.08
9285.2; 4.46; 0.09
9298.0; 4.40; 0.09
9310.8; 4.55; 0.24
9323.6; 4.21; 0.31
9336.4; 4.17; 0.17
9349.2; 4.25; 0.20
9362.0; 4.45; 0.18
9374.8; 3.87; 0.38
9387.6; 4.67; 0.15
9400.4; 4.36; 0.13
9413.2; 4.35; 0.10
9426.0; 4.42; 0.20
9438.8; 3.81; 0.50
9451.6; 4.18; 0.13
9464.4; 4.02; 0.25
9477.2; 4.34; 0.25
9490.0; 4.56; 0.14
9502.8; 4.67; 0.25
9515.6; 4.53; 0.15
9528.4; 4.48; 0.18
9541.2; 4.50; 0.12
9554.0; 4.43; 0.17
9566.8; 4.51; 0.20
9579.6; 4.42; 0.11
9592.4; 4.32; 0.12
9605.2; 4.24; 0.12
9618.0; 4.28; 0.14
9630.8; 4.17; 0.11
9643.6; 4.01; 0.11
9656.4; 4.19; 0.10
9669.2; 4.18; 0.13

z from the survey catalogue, 0.05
